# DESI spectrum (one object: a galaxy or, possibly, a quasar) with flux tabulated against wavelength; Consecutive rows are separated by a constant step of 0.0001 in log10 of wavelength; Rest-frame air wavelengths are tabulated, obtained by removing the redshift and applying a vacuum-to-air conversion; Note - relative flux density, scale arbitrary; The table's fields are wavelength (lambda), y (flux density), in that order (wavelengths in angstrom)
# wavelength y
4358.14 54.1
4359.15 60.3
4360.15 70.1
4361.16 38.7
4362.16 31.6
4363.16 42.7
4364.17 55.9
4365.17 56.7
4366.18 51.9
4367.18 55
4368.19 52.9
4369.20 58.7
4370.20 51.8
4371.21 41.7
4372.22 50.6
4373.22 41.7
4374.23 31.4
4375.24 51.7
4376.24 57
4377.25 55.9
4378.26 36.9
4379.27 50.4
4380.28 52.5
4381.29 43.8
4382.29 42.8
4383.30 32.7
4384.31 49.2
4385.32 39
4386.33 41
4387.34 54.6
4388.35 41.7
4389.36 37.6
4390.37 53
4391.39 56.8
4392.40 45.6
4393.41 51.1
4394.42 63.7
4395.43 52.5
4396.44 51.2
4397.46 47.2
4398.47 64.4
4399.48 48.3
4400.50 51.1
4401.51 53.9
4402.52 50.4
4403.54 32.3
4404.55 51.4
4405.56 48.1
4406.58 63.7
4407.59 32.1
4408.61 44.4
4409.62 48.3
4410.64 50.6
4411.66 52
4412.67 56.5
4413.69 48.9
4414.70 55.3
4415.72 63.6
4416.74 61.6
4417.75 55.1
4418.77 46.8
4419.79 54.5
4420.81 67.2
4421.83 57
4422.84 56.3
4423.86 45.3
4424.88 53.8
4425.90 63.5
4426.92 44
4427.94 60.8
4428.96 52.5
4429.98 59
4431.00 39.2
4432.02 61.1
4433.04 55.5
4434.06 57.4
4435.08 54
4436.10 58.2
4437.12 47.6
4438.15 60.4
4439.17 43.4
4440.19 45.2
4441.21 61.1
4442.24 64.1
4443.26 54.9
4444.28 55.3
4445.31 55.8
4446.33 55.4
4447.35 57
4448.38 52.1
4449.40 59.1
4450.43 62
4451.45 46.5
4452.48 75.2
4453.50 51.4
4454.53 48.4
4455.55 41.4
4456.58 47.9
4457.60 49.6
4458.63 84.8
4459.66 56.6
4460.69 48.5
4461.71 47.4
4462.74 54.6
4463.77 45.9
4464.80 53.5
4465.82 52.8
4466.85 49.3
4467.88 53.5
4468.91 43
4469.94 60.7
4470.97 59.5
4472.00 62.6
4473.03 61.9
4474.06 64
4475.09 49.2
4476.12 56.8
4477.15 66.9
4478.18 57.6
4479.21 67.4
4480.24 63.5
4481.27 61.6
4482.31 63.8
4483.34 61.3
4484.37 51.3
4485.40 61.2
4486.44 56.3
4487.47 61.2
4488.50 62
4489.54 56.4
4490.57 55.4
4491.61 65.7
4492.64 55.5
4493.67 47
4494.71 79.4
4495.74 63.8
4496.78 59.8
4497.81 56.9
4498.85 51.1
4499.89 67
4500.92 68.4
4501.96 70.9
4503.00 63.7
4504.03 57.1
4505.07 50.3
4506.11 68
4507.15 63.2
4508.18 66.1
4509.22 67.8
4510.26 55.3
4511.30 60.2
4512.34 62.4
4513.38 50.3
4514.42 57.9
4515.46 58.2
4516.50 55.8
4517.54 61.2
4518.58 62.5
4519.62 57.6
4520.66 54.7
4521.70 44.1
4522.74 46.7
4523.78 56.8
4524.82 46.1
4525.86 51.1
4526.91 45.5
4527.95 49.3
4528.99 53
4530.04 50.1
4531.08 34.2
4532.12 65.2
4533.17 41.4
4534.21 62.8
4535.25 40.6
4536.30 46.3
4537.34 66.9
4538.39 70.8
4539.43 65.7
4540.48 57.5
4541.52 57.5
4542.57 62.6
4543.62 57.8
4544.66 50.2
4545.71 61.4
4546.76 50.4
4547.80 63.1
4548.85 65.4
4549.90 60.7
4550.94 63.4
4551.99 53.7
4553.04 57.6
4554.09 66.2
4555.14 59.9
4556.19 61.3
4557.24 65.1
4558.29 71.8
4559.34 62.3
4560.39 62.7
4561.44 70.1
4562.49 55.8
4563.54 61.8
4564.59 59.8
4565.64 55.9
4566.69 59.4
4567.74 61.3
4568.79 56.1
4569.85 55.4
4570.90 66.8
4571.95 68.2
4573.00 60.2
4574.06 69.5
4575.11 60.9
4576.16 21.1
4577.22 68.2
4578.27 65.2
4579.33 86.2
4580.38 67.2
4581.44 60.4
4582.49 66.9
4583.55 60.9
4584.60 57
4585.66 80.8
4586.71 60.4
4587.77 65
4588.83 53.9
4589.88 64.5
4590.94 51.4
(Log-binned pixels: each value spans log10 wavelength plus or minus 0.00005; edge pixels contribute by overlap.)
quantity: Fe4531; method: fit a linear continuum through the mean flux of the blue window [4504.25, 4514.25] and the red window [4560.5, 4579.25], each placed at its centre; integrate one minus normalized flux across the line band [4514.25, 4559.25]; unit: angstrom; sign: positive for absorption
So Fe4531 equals 2.8 angstrom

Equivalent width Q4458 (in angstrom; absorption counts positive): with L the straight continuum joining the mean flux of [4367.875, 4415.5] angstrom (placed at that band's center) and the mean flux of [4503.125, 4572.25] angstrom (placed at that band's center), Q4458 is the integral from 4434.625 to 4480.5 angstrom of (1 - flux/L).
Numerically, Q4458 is -2.4 angstrom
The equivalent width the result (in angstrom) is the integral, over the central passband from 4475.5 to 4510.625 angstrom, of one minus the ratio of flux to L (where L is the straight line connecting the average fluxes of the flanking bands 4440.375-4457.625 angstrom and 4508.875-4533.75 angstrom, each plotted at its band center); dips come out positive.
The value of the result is -4.5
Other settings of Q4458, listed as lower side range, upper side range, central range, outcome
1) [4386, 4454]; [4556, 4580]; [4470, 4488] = -1.2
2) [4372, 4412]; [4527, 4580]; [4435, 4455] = -1.4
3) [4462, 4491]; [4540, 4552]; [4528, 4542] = 1.0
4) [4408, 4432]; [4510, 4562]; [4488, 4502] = -1.3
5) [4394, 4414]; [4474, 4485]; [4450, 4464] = 0.7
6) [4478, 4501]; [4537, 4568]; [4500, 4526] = 1.0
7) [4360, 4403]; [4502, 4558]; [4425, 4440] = -0.6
